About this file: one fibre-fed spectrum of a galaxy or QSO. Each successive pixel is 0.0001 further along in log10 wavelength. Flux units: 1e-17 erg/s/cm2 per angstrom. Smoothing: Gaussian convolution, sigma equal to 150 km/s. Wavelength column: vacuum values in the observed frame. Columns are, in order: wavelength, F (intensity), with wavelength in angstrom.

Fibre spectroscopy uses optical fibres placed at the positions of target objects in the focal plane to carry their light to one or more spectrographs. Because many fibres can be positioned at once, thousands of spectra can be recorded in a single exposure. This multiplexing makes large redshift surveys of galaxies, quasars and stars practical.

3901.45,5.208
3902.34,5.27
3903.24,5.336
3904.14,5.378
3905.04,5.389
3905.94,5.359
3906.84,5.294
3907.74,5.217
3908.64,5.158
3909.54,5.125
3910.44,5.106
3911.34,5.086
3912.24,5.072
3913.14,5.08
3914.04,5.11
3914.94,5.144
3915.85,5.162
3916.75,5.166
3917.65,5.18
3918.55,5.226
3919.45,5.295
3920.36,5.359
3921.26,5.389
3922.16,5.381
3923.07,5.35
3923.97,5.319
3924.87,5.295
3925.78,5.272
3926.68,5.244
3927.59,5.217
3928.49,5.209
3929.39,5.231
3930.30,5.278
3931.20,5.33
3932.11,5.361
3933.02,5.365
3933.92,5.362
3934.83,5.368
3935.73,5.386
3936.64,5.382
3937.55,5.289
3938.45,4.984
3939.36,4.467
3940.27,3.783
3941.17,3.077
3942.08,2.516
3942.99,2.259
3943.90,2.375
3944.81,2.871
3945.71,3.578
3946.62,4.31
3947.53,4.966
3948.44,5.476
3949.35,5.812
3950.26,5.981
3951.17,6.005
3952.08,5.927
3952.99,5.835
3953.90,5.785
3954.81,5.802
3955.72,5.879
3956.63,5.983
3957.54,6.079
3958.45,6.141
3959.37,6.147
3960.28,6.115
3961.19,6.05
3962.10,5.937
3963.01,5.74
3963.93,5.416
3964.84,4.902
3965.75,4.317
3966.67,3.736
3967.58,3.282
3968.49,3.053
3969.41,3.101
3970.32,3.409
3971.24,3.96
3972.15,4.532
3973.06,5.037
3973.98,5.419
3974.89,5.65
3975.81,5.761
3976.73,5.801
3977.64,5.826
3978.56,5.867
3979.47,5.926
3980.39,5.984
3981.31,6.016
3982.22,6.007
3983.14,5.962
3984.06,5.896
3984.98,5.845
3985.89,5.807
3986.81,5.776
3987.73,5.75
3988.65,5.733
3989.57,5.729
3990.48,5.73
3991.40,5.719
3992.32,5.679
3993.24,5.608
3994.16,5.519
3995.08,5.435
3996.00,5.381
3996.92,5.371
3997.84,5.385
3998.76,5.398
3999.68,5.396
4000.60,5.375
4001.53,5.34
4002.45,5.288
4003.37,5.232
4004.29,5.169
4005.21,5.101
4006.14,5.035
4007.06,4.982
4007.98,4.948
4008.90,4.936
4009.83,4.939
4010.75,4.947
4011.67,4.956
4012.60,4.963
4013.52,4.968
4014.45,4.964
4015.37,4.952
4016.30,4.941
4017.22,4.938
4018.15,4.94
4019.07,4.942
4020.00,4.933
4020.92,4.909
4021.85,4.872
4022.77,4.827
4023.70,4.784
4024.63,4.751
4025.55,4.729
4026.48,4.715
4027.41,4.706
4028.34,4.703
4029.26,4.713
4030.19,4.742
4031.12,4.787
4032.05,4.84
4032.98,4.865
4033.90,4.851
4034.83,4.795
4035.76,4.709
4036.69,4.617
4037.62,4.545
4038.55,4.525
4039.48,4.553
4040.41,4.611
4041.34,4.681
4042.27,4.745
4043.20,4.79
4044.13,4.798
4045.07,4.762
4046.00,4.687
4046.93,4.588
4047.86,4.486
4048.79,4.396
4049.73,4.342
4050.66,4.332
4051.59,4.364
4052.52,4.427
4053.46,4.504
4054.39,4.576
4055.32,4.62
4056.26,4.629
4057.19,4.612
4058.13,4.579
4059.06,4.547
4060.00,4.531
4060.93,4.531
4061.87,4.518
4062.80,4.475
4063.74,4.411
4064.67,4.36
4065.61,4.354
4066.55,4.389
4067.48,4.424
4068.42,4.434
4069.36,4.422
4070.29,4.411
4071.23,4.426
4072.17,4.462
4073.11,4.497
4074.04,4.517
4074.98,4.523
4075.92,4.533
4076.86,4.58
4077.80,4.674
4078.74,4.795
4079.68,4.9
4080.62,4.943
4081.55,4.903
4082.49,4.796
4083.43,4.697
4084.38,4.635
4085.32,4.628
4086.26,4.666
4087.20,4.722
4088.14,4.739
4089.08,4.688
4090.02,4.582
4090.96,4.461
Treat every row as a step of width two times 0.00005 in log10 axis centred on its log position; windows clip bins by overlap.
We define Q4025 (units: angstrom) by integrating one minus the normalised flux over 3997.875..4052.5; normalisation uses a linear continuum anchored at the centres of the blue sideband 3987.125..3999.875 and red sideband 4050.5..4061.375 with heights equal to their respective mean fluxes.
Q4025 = 2.1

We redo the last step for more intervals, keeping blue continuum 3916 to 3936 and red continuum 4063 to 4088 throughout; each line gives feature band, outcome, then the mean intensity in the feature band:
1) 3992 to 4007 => -1.2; 5.34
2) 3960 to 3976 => 1.2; 4.71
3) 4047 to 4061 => 0.6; 4.5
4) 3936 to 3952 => 2.6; 4.35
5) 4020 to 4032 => 0.1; 4.78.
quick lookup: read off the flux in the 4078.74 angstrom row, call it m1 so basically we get 4.795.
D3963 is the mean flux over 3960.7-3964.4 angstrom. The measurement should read 5.79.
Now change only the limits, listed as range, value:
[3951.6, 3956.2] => 5.85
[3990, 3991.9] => 5.74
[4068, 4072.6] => 4.43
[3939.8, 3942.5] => 3.14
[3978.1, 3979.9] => 5.91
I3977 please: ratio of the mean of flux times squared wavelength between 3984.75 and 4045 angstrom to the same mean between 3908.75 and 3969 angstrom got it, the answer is 1.04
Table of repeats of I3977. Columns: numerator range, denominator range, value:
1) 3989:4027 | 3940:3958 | 1.12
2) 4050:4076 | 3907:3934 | 0.92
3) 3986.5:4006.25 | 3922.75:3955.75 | 1.15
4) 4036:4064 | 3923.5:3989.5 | 0.93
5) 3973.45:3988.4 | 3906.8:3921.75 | 1.16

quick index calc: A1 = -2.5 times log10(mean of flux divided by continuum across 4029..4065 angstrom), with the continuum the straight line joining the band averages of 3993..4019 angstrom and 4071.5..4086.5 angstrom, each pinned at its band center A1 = 0.064 mag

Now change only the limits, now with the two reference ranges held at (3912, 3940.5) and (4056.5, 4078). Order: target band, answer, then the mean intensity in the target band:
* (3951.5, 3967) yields -0.13 mag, 5.65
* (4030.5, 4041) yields -0.01 mag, 4.7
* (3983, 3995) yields -0.17 mag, 5.73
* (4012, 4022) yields -0.04 mag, 4.94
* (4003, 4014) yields -0.05 mag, 5.01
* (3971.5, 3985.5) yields -0.15 mag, 5.68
